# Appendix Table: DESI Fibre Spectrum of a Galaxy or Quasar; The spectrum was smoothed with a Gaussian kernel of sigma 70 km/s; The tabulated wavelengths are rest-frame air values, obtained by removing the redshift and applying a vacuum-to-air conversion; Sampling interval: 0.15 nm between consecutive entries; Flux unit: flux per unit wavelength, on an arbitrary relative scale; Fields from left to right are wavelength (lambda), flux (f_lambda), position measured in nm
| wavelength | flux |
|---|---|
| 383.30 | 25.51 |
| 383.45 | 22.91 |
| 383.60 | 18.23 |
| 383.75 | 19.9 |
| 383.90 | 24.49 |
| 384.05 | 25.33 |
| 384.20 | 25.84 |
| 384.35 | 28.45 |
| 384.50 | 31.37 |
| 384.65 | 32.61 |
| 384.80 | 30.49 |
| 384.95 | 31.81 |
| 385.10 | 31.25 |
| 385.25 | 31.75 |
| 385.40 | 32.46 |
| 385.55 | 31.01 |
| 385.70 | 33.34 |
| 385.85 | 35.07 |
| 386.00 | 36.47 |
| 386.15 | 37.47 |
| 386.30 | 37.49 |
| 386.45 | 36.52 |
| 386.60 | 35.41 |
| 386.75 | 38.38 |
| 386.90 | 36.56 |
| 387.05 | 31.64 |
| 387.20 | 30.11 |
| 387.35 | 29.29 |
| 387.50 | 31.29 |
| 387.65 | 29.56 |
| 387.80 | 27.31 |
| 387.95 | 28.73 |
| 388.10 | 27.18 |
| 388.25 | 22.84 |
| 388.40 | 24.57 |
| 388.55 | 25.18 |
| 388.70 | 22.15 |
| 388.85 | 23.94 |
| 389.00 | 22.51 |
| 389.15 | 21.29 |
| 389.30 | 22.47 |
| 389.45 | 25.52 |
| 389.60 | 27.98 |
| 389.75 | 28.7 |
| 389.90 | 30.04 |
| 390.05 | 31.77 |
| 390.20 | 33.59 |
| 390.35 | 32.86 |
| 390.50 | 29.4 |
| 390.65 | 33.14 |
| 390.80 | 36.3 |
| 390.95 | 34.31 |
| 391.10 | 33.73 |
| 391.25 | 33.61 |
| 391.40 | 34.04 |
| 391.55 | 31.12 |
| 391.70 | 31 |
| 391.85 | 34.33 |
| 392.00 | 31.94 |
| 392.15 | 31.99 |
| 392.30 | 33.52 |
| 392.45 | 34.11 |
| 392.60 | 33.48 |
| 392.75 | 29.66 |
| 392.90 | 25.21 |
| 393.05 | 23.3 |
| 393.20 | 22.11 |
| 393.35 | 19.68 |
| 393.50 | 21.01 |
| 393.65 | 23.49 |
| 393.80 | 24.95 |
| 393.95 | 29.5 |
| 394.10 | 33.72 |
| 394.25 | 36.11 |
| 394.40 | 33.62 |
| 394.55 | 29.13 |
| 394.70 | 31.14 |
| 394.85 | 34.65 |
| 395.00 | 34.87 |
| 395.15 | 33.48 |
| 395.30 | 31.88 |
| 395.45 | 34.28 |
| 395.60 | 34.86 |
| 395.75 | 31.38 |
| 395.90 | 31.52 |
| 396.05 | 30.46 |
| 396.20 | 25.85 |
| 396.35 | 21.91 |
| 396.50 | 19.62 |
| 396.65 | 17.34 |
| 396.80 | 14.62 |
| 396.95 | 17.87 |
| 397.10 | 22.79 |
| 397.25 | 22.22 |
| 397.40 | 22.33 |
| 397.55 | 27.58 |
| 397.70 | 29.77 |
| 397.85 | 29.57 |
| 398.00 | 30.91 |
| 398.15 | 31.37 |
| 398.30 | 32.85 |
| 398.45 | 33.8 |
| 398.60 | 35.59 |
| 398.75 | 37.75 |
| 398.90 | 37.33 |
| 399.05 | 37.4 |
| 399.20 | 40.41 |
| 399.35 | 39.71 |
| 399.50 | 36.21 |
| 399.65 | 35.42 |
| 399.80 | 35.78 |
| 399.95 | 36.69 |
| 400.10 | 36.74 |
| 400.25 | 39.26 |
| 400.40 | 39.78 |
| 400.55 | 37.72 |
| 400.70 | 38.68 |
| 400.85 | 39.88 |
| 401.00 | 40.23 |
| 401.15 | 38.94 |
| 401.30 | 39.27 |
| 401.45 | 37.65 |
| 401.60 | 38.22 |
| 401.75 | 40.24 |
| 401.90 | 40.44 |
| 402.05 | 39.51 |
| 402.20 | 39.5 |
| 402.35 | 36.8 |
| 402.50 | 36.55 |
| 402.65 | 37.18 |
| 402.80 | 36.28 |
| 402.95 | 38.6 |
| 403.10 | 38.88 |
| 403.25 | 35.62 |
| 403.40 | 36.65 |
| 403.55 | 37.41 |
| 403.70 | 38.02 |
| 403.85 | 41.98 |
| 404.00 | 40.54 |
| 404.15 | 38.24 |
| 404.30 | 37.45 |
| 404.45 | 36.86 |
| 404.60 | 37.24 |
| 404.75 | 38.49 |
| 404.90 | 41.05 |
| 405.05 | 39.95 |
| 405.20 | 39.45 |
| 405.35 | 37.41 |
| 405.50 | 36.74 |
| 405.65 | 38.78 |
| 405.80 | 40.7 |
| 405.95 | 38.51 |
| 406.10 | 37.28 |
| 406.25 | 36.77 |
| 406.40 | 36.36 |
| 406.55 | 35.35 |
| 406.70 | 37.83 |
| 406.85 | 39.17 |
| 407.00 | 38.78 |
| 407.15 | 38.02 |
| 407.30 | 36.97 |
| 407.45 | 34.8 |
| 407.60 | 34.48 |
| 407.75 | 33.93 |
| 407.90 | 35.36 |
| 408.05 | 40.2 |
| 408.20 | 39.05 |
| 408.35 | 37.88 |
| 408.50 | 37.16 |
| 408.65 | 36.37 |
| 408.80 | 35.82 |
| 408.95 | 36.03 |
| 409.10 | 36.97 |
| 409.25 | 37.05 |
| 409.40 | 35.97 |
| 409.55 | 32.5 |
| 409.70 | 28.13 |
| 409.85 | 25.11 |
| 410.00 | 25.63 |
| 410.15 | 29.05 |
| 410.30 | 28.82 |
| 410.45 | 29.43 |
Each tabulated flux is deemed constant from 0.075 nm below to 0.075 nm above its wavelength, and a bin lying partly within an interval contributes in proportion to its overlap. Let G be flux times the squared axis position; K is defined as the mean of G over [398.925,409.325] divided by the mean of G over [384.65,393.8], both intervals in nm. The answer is 1.4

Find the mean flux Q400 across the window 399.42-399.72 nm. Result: 35.9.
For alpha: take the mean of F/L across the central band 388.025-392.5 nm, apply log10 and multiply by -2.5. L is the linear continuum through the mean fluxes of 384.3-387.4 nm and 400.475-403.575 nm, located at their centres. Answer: 0.18 mag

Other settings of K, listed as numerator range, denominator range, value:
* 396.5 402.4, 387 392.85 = 1.20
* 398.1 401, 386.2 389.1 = 1.34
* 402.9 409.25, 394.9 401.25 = 1.22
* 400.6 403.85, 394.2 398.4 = 1.40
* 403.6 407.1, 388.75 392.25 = 1.37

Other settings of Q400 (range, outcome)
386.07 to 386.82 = 37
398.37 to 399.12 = 36.3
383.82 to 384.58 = 27.1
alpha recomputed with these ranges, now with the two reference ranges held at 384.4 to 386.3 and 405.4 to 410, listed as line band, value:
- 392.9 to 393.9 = 0.438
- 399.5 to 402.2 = -0.097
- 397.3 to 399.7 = 0.043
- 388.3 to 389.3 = 0.399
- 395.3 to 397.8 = 0.330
